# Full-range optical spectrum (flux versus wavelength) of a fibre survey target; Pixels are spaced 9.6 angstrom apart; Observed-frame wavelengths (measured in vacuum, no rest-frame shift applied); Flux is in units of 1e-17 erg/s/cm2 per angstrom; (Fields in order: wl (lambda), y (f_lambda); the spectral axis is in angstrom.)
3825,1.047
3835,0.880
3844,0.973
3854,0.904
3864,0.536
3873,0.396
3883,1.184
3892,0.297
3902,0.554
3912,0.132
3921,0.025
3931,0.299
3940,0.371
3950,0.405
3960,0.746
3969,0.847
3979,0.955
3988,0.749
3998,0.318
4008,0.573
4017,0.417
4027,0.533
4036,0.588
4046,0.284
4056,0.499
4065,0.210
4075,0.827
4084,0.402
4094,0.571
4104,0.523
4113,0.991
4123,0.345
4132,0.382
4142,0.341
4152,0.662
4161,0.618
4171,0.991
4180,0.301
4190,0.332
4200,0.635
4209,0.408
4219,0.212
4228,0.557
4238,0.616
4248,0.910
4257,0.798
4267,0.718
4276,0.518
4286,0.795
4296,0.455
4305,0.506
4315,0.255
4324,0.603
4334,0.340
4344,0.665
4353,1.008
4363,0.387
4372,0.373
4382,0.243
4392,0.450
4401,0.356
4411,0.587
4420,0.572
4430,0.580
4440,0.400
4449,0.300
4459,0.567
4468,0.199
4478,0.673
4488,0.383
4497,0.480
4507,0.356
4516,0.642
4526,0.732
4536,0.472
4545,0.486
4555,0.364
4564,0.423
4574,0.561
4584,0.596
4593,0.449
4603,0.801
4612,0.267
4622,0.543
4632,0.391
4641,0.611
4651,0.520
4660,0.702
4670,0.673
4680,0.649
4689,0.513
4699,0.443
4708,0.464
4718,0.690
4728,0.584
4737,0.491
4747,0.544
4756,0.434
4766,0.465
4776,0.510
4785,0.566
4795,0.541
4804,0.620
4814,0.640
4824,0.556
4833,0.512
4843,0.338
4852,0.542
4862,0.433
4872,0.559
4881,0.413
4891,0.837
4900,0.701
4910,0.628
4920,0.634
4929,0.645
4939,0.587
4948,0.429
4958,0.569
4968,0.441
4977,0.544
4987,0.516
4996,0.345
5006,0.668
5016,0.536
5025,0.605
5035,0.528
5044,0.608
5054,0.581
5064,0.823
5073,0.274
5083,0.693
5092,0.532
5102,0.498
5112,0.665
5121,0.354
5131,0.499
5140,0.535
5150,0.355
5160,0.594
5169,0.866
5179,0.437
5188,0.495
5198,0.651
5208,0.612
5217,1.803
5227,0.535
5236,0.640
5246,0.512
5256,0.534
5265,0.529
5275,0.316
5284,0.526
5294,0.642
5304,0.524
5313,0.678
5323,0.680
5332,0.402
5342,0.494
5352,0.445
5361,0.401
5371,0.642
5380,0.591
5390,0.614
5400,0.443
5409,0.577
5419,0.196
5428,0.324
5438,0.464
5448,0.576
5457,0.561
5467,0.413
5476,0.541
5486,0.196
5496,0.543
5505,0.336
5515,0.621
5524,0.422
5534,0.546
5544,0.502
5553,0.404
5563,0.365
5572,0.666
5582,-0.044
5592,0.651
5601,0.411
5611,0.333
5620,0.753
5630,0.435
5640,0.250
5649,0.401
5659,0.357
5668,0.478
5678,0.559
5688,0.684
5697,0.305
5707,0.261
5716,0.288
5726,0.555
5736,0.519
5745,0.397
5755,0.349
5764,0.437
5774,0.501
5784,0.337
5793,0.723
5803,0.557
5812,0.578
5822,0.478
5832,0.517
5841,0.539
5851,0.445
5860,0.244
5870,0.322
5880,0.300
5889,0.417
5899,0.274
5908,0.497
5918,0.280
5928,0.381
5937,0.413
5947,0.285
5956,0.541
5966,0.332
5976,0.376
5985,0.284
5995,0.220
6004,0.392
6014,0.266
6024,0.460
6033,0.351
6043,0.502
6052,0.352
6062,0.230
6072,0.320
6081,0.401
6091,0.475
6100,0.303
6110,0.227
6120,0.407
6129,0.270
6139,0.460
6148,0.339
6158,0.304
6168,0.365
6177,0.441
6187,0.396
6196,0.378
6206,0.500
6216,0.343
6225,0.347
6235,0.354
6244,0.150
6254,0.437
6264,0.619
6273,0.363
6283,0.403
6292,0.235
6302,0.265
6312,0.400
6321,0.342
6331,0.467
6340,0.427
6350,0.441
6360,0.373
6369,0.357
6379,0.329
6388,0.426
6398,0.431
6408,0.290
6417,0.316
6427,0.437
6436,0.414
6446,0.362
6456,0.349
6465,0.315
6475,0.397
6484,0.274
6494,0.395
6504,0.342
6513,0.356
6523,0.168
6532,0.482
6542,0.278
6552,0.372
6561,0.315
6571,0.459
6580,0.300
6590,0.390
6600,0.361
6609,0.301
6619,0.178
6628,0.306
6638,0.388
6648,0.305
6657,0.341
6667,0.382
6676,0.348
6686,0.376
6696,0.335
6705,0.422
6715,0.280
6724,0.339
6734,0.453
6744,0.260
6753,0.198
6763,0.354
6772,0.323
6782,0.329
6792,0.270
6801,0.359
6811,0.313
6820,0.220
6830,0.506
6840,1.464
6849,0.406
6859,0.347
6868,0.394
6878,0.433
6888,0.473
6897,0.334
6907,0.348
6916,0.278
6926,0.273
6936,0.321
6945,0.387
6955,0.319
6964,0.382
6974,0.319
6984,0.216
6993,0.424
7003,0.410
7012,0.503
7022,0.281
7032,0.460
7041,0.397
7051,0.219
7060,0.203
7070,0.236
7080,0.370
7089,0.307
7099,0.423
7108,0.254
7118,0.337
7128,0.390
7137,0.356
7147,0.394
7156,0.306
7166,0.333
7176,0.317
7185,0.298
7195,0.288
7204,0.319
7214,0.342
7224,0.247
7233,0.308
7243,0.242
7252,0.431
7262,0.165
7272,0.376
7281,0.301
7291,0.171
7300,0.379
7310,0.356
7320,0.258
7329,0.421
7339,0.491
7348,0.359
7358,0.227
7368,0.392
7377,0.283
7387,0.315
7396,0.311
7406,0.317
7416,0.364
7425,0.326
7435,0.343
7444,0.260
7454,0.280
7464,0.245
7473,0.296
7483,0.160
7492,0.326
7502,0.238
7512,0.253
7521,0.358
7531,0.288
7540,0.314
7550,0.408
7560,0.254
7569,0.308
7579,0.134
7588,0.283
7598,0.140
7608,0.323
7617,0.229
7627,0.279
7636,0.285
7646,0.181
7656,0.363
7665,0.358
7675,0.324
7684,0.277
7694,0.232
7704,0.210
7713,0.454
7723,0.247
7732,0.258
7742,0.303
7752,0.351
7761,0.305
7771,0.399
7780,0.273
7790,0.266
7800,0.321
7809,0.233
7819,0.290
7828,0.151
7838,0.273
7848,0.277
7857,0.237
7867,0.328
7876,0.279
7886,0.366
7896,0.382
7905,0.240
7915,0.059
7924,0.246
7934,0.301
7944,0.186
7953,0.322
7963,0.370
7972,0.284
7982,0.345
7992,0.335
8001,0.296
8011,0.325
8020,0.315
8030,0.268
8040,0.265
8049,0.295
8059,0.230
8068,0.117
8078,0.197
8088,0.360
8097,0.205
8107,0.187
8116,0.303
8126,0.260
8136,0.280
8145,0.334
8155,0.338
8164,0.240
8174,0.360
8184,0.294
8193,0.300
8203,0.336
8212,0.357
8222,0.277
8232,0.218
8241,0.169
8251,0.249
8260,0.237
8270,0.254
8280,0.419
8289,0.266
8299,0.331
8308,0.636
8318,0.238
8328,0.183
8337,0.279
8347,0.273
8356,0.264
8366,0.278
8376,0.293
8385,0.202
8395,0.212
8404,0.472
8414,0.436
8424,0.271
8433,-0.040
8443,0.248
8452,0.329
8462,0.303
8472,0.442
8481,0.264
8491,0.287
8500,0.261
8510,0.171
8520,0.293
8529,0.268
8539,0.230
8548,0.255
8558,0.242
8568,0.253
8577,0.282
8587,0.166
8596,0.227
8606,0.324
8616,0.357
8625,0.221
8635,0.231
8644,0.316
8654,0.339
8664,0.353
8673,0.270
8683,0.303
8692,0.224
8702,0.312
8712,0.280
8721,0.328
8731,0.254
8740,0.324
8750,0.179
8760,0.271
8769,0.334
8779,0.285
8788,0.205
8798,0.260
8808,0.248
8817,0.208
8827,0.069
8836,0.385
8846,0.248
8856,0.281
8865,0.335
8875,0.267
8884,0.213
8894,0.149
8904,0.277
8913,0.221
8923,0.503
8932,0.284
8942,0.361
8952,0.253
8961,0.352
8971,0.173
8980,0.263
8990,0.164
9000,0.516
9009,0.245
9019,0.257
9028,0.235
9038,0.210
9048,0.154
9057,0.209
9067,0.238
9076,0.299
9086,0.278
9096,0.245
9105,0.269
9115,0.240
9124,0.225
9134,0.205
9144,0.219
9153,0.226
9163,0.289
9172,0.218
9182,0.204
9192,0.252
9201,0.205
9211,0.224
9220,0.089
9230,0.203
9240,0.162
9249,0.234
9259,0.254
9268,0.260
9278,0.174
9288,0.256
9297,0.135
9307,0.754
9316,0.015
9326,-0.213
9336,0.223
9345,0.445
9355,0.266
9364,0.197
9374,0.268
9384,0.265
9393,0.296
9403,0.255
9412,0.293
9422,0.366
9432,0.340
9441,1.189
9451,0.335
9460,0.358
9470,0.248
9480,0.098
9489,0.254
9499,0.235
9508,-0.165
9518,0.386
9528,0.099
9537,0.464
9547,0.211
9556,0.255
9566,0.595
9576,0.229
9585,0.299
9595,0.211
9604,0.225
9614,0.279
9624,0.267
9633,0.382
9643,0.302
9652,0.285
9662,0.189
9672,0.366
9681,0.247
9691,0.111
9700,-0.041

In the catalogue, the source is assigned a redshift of 0.04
